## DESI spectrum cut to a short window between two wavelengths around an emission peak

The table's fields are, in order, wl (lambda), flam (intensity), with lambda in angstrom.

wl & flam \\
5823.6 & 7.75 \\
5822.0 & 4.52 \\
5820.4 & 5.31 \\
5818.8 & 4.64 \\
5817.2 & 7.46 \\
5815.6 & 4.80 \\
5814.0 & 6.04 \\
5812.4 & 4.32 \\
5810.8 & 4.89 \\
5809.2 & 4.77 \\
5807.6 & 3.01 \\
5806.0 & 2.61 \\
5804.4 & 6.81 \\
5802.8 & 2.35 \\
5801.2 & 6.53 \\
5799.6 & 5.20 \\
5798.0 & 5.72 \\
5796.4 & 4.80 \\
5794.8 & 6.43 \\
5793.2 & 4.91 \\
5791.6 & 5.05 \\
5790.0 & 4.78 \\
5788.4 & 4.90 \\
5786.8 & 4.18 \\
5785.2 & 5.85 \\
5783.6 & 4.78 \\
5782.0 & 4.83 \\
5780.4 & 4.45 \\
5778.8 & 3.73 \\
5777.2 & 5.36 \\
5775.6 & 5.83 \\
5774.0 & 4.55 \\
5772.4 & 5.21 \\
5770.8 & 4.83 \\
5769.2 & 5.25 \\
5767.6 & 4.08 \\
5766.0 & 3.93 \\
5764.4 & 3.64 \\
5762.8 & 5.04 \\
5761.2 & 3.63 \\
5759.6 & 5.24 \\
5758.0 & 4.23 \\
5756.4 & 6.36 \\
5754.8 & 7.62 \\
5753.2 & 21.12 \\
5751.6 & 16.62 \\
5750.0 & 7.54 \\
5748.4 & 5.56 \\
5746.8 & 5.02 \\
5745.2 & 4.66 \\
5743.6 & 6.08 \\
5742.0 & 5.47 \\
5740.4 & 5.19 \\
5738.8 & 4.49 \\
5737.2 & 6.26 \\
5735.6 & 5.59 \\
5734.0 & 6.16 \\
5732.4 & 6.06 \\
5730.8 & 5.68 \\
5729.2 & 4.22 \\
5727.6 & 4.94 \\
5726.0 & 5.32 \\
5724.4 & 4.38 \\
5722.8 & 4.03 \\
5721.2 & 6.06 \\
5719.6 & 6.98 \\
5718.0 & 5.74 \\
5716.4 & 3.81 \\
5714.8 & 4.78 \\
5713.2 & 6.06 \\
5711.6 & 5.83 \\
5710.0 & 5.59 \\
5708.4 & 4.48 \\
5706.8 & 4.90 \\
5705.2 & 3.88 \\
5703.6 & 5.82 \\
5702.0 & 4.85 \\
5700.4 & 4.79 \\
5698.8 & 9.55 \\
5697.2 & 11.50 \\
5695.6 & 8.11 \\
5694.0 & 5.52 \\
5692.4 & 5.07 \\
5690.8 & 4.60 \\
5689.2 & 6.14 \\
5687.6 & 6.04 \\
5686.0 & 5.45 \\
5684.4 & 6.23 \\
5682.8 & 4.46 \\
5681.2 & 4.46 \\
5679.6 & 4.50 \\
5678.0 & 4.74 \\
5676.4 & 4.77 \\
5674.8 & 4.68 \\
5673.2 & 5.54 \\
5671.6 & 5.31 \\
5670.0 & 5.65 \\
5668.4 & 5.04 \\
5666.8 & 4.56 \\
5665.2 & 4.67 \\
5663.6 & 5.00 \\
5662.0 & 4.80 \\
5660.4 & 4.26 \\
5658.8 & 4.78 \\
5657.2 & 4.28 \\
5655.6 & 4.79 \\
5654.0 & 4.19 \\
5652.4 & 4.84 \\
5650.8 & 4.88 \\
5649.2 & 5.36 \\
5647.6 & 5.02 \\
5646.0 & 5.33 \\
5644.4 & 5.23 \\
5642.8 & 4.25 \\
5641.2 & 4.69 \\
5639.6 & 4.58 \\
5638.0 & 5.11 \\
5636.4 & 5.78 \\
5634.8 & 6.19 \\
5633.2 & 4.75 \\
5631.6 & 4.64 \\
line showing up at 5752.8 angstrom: [O III] 5007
